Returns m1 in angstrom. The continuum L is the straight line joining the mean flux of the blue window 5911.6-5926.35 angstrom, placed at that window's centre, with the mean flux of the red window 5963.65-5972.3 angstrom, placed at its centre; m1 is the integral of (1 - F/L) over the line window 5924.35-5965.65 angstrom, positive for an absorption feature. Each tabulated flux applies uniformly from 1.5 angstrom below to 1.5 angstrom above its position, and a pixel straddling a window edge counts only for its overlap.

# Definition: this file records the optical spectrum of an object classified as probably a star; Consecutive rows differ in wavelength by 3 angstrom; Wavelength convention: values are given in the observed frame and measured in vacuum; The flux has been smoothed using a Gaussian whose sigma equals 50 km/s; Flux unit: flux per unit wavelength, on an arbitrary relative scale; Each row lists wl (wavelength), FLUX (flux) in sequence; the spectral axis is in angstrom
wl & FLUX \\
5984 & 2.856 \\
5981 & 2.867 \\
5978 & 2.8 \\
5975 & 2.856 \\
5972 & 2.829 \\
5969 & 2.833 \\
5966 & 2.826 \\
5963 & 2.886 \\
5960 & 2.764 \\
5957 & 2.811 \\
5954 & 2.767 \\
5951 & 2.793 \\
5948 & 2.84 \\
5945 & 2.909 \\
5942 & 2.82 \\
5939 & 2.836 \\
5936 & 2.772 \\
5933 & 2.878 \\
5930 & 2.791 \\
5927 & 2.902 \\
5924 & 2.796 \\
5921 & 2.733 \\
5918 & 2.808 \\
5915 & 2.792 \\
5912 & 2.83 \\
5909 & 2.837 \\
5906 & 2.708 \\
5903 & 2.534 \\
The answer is -0.2 angstrom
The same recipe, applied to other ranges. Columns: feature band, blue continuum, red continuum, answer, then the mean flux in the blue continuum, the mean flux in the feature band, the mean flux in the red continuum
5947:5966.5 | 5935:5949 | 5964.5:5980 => 0.2 angstrom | 2.84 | 2.81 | 2.83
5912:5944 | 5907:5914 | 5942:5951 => 0.2 angstrom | 2.82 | 2.82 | 2.85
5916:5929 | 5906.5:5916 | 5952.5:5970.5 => 0.0 angstrom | 2.81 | 2.81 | 2.81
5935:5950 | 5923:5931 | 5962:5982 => 0.0 angstrom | 2.83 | 2.84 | 2.84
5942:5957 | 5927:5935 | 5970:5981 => 0.1 angstrom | 2.84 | 2.82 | 2.83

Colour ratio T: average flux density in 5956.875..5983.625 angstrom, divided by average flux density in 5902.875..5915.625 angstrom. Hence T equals 1.0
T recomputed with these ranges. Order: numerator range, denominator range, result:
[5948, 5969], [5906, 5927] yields 1.00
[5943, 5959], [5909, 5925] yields 1.01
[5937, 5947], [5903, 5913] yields 1.04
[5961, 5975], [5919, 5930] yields 1.01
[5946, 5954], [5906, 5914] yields 1.00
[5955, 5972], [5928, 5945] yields 1.00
